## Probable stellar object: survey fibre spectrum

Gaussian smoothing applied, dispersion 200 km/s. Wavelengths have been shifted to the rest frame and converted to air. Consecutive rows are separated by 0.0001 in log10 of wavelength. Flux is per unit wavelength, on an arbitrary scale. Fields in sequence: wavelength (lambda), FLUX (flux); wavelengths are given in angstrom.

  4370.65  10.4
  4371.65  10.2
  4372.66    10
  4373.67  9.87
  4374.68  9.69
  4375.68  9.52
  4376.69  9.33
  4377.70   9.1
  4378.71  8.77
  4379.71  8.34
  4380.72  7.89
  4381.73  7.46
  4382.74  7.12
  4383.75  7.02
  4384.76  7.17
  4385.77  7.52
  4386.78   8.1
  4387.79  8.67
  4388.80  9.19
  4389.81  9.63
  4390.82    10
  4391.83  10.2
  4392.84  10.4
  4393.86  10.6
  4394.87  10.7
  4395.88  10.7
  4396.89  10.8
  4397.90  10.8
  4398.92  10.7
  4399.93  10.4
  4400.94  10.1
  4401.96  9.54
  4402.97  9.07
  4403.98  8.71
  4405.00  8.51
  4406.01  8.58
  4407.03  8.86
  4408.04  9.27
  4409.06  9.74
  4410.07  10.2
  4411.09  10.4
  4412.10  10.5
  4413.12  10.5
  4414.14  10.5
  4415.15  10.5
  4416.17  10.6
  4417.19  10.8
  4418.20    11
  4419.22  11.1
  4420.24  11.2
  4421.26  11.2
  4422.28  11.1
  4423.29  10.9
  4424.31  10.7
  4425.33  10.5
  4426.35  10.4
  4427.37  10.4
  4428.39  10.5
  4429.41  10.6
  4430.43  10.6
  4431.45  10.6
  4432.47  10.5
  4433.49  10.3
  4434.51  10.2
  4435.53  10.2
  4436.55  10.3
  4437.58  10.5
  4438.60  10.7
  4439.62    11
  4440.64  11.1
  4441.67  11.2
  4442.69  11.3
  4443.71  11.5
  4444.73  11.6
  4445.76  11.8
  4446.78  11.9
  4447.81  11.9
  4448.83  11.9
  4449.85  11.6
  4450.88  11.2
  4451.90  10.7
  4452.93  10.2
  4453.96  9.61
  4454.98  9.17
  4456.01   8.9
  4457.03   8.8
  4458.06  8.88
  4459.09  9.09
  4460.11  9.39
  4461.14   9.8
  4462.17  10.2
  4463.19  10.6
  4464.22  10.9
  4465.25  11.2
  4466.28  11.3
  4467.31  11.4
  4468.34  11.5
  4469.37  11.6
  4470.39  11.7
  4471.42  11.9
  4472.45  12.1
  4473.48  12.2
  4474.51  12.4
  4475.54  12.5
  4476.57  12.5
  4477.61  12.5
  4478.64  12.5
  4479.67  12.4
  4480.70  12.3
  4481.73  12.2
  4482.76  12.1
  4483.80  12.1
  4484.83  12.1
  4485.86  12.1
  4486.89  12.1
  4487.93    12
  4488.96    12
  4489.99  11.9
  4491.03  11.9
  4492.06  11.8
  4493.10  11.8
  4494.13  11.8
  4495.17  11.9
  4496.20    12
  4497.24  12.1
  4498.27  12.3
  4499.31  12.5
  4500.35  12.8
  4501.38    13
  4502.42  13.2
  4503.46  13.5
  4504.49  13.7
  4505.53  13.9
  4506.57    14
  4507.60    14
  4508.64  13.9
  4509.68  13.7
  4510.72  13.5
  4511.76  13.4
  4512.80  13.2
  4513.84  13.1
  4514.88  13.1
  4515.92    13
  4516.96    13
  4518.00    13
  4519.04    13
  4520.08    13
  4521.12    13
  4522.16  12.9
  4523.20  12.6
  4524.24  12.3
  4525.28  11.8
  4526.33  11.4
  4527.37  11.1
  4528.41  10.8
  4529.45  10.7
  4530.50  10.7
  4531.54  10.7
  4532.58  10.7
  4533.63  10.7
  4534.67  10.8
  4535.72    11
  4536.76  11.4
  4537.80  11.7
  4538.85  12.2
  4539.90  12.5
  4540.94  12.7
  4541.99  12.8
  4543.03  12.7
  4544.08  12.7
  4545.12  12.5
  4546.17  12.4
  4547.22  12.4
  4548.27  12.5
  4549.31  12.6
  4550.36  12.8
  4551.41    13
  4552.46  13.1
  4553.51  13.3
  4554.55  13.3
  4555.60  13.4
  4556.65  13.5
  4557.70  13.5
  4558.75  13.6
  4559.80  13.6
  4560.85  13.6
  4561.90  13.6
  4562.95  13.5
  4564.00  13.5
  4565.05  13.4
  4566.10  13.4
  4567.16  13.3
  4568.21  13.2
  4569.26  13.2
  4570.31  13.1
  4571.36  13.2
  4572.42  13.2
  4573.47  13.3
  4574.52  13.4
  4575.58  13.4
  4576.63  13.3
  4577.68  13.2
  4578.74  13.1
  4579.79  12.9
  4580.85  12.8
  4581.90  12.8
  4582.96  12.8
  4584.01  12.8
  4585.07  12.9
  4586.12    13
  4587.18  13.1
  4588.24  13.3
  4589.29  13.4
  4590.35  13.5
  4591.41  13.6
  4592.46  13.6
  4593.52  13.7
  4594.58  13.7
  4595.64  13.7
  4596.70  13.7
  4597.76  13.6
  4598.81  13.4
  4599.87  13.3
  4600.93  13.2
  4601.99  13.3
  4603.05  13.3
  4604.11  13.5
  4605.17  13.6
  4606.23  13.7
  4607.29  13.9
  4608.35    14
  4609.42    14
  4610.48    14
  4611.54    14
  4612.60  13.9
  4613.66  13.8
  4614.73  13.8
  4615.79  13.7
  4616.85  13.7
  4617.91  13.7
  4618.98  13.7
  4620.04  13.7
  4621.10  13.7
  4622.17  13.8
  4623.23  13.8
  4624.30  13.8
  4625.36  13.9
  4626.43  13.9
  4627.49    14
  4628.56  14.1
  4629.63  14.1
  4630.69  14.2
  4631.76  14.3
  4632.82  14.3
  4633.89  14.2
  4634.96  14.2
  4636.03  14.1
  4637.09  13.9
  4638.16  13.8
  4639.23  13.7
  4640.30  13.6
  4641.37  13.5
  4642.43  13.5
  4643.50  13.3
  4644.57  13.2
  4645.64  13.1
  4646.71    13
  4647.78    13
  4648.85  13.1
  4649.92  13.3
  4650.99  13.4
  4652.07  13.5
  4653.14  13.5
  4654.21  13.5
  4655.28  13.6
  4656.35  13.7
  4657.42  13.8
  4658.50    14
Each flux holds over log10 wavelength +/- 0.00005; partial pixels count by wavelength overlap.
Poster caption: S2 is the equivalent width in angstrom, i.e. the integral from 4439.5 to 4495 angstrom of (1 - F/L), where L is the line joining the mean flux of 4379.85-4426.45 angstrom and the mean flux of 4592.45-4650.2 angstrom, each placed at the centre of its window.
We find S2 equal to -2.1 angstrom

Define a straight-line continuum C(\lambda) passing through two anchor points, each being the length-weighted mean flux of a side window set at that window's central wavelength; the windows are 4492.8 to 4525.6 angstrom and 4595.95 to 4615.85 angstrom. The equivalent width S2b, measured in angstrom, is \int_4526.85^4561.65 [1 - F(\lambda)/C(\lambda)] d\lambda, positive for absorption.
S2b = 2.5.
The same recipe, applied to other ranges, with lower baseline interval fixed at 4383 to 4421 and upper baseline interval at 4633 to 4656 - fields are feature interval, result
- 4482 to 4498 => -1.2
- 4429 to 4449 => -1.2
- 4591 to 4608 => -0.9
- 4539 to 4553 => -0.8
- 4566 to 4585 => -1.0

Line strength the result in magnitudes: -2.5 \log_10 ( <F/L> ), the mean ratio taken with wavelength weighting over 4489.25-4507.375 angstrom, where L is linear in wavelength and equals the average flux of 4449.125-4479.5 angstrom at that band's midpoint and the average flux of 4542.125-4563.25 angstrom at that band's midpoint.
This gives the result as -0.076 mag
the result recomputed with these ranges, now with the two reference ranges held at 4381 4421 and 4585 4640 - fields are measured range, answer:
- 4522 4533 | 0.07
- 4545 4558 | -0.03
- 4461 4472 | -0.02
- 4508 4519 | -0.13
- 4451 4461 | 0.13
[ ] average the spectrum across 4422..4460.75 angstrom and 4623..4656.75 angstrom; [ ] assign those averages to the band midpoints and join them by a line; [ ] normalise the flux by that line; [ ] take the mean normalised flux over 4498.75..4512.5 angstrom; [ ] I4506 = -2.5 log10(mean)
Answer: -0.16 mag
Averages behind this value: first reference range 10.6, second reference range 13.7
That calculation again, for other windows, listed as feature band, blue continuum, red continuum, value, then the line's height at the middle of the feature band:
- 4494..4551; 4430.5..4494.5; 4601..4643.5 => -0.024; 12.2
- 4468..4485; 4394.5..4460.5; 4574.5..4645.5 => -0.083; 11.3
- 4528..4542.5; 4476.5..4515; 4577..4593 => 0.132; 12.9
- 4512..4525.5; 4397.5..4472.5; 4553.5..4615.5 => -0.065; 12.1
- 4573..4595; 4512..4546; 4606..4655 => -0.019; 13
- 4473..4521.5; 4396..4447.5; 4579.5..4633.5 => -0.081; 11.8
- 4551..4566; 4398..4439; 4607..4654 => -0.072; 12.6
